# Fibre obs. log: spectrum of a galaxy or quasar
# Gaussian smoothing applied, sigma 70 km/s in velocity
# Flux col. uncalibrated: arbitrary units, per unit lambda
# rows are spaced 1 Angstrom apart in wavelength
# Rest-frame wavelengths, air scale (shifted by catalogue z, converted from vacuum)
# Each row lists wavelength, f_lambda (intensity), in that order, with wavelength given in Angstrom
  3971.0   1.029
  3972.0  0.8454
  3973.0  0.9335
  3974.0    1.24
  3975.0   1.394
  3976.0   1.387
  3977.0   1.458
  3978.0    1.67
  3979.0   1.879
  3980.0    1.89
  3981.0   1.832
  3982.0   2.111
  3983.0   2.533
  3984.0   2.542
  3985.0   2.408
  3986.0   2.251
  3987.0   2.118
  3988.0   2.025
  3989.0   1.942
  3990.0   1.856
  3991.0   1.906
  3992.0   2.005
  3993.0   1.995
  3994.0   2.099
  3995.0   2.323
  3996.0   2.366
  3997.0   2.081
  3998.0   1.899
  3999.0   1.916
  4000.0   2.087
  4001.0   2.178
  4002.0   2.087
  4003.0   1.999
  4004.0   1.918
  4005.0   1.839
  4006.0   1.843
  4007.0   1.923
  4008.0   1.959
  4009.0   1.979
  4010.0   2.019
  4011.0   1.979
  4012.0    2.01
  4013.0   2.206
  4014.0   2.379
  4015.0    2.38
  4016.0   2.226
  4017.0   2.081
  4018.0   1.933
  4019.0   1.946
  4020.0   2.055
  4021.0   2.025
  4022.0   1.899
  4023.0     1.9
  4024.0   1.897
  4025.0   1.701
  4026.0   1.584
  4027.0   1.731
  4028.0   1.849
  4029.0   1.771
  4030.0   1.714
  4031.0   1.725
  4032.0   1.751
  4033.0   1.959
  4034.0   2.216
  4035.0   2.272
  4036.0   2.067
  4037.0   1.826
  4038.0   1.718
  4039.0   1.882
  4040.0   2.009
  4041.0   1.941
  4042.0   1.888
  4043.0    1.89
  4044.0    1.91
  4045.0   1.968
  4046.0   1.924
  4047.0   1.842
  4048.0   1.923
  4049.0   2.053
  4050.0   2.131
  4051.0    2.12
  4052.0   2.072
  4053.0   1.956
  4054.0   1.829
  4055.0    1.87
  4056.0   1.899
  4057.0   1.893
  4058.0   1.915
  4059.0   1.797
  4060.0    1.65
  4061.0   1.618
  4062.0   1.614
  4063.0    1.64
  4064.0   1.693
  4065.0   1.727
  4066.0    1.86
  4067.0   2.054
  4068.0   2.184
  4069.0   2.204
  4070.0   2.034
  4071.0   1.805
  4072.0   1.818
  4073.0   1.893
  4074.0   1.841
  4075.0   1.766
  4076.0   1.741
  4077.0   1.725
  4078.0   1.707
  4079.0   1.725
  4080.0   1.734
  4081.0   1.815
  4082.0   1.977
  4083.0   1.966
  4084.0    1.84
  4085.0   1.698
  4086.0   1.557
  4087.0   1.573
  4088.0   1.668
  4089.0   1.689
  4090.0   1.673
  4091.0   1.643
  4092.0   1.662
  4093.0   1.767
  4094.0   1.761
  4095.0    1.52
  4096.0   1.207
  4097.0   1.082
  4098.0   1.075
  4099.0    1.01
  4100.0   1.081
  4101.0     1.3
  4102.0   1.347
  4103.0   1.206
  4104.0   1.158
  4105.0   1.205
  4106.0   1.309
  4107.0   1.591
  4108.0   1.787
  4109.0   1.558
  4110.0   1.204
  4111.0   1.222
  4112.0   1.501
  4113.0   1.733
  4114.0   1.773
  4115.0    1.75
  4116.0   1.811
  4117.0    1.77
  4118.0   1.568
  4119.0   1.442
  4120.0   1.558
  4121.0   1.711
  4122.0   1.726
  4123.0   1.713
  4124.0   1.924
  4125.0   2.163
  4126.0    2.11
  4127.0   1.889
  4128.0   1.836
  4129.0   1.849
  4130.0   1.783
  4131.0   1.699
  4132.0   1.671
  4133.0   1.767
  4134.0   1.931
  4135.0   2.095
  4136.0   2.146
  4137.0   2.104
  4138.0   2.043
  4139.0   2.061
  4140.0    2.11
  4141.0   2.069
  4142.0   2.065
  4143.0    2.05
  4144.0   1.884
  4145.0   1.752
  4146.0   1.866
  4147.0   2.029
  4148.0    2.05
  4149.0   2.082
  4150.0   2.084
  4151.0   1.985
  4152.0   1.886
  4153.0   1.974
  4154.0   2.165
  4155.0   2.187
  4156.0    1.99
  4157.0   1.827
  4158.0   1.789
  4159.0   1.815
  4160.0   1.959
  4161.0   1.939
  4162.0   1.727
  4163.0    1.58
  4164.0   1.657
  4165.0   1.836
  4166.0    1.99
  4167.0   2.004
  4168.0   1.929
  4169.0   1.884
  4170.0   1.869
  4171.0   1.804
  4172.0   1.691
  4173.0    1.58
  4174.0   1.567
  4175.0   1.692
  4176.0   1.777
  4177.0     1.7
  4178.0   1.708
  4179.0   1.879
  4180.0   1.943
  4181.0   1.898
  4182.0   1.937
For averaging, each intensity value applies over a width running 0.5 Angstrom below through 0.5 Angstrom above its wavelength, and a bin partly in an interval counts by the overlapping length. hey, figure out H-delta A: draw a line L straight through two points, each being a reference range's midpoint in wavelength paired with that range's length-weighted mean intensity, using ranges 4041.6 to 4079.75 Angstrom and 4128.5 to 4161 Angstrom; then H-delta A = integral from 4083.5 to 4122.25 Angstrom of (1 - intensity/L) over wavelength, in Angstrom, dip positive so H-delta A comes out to 8.3 Angstrom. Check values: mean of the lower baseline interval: 1.87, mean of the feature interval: 1.5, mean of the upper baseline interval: 1.96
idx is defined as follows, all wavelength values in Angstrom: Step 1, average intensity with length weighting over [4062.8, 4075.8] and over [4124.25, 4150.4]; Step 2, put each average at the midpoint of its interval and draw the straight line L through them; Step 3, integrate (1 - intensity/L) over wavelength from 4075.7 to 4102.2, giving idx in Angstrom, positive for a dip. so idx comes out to 4.6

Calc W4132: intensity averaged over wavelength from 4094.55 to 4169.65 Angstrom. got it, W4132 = 1.75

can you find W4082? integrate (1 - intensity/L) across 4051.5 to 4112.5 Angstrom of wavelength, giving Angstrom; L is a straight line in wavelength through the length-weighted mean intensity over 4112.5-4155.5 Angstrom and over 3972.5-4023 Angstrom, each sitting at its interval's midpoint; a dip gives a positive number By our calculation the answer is 8.81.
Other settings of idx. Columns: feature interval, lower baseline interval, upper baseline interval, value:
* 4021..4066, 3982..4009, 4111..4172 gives 3.2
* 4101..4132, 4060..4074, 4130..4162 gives 4.8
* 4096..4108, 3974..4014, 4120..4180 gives 4.3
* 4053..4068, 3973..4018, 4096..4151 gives 0.3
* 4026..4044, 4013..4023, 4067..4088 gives 1.2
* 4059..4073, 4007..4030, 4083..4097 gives -0.8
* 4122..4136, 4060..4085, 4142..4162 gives 0.3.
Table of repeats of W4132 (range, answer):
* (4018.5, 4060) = 1.91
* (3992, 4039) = 1.98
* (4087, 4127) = 1.54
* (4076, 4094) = 1.73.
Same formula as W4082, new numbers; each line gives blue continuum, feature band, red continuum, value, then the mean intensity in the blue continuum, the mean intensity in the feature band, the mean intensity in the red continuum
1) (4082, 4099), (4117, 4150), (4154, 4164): -2.50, 1.58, 1.9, 1.87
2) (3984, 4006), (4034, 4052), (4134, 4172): 0.53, 2.07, 1.97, 1.95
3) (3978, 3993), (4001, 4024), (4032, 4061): -0.16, 2.08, 2.03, 1.93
